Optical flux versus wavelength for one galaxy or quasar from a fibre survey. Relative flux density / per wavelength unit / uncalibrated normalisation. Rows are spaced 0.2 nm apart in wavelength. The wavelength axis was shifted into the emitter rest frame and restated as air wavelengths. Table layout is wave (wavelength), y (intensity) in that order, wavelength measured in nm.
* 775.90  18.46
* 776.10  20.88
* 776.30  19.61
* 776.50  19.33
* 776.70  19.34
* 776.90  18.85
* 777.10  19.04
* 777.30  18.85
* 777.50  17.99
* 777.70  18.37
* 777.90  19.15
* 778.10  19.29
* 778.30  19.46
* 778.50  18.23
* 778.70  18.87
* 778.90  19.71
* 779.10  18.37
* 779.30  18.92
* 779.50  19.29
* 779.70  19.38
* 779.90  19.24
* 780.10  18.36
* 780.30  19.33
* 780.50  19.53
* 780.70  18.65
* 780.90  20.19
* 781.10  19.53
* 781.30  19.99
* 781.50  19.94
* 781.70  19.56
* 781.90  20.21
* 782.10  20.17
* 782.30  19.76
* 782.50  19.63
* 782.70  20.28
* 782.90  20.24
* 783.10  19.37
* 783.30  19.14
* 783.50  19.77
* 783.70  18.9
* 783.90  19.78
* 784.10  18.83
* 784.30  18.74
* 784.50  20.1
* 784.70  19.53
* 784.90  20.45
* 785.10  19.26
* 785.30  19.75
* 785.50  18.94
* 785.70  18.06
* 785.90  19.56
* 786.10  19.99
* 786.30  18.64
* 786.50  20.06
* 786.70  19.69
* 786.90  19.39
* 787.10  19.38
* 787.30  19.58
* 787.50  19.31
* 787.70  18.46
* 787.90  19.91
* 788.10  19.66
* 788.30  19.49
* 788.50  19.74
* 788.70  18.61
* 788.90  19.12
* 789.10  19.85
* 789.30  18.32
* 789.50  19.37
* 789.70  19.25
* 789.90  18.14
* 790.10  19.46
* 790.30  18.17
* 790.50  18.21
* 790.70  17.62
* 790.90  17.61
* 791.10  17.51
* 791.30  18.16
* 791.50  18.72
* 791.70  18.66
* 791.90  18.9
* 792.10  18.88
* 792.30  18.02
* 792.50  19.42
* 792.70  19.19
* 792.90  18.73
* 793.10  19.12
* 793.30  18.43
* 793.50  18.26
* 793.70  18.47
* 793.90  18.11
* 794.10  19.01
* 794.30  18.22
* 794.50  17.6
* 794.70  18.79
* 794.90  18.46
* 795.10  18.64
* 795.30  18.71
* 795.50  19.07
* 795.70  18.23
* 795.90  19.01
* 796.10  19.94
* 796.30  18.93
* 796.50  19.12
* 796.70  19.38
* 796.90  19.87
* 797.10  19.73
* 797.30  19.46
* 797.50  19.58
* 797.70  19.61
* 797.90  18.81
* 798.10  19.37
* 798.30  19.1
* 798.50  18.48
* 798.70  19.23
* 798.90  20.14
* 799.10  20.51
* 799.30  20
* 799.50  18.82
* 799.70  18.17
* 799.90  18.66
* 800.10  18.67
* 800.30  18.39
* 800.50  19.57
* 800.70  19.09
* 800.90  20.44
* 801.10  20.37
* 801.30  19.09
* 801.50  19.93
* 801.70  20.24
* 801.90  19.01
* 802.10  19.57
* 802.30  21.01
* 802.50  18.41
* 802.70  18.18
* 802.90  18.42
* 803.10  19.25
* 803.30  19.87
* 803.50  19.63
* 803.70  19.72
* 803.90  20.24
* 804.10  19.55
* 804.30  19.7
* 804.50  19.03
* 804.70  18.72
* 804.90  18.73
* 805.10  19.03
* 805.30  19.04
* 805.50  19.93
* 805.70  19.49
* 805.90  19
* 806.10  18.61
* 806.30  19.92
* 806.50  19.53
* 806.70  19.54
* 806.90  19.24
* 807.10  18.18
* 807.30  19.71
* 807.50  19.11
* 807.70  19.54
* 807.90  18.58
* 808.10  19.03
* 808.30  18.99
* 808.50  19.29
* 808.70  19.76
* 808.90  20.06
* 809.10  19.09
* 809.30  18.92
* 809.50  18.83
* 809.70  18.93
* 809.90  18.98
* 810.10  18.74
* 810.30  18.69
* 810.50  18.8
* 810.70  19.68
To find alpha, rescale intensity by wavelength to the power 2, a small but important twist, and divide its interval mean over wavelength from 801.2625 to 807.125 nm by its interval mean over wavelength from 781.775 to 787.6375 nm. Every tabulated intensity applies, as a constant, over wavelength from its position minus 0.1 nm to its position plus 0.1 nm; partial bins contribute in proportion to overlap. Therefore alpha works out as 1.0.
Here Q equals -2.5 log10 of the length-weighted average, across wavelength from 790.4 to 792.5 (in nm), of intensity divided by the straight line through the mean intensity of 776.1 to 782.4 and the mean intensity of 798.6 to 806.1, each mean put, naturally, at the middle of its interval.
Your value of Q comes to 0.06 mag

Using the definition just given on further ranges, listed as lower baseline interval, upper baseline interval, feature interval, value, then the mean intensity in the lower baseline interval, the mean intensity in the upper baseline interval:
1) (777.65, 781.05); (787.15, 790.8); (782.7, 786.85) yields -0.02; 19.1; 19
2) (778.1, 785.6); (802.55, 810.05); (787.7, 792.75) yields 0.03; 19.4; 19.2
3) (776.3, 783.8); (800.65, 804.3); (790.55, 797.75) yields 0.04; 19.3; 19.6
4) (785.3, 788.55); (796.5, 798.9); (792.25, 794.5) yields 0.04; 19.4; 19.4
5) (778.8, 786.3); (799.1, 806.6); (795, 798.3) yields 0.01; 19.5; 19.3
